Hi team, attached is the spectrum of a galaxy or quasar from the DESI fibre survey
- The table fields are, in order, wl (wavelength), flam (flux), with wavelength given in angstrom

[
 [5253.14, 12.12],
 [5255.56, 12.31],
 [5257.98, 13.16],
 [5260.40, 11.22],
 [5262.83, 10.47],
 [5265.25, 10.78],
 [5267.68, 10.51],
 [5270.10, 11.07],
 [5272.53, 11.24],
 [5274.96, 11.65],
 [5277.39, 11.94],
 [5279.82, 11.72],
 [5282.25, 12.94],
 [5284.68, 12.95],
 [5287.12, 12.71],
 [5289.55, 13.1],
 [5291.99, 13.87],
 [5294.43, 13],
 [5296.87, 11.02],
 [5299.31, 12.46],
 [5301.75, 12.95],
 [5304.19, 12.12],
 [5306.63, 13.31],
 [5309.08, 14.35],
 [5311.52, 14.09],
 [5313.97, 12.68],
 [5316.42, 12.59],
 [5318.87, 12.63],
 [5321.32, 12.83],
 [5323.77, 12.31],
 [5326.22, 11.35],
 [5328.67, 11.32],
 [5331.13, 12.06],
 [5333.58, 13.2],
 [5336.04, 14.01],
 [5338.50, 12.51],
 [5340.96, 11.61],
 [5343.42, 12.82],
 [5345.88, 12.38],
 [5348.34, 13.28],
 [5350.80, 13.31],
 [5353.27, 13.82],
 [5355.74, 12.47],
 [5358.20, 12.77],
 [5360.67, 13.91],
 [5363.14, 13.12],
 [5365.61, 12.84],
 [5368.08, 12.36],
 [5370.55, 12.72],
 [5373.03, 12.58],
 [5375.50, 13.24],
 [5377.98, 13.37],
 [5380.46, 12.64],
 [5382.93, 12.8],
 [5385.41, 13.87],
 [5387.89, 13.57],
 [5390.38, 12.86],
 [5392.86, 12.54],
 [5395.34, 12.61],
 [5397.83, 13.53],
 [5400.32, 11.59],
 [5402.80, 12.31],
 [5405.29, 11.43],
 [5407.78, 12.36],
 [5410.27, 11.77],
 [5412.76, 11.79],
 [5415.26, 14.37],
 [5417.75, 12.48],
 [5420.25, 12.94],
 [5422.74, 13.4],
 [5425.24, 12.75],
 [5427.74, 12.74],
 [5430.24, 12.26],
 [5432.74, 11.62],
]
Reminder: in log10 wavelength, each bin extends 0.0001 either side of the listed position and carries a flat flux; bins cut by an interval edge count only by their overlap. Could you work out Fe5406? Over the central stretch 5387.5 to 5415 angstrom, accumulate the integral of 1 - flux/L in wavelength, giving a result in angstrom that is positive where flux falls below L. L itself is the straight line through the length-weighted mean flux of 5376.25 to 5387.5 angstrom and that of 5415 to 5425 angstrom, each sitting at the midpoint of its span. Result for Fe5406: 1.6 angstrom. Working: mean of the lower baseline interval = 13.2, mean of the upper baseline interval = 13.1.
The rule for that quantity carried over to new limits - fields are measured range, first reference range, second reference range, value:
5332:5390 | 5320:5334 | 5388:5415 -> -3.5 angstrom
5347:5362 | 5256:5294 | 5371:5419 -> -0.9 angstrom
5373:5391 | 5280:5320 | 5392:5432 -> -0.7 angstrom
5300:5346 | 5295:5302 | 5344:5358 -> -0.6 angstrom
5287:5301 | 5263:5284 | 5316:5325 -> -0.9 angstrom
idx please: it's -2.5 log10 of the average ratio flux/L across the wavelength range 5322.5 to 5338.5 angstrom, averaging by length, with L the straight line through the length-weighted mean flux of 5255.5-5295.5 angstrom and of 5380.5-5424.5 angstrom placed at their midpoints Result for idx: -0.005 mag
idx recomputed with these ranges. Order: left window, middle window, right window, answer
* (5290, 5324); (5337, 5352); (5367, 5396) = 0.02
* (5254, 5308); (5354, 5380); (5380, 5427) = -0.03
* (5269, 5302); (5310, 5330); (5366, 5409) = 0.00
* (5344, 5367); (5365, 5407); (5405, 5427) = 0.01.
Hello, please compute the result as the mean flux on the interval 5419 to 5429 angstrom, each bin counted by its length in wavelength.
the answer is 13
